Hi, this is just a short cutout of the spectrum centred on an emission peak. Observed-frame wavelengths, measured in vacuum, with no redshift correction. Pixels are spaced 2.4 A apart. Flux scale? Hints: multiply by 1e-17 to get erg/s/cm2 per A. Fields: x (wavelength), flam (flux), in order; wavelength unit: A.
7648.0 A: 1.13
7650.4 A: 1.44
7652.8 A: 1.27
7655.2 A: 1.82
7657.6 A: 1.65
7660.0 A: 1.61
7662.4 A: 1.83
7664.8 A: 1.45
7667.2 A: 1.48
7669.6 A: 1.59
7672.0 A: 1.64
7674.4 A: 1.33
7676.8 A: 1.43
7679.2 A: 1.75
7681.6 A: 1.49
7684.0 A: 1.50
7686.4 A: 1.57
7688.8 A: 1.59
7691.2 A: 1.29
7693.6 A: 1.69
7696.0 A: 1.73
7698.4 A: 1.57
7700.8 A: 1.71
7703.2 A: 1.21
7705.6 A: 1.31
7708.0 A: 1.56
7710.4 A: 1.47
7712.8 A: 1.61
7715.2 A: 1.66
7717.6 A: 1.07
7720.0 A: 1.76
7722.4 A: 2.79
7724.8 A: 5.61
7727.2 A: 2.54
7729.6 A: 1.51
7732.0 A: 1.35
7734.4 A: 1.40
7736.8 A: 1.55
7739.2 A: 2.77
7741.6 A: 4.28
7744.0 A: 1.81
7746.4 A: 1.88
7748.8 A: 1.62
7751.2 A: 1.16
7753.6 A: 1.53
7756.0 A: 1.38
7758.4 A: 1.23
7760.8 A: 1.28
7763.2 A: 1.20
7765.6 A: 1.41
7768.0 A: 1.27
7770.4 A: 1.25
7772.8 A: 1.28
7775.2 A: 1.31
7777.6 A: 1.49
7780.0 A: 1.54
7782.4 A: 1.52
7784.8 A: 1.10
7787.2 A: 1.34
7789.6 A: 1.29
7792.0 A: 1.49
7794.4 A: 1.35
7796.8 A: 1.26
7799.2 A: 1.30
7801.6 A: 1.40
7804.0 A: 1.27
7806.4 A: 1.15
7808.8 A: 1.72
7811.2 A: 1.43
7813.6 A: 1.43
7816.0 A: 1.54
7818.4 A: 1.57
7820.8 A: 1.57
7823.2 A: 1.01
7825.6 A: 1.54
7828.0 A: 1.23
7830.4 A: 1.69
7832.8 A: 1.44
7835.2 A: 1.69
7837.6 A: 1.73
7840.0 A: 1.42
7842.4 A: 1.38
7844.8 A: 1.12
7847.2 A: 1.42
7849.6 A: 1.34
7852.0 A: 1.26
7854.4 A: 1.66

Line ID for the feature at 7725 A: [S II] 6716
